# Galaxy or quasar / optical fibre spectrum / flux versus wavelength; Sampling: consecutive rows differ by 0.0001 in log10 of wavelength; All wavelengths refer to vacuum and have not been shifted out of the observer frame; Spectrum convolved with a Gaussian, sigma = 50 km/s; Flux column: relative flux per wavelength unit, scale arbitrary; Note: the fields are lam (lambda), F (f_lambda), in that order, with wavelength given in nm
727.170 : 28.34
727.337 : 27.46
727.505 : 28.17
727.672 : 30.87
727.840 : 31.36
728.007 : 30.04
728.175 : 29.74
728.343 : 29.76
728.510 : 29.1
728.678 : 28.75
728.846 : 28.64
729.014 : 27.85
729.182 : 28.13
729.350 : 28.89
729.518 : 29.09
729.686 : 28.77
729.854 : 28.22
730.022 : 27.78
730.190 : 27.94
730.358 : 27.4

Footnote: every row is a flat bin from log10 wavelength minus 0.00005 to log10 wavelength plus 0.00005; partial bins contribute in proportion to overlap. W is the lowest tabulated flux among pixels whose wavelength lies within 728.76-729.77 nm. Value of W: 27.85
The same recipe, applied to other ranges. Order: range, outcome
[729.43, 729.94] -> 28.22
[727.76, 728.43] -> 29.74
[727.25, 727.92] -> 27.46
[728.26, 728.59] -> 29.1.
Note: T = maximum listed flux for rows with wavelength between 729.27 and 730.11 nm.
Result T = 29.09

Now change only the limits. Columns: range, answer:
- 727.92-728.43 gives 30.04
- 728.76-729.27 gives 28.64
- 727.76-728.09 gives 31.36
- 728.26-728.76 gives 29.76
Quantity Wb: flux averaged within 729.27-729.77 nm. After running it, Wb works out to 28.9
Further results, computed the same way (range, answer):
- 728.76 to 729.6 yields 28.5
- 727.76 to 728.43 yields 30.2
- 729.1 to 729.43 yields 28.5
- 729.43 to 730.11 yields 28.5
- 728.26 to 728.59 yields 29.5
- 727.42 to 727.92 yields 30.1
